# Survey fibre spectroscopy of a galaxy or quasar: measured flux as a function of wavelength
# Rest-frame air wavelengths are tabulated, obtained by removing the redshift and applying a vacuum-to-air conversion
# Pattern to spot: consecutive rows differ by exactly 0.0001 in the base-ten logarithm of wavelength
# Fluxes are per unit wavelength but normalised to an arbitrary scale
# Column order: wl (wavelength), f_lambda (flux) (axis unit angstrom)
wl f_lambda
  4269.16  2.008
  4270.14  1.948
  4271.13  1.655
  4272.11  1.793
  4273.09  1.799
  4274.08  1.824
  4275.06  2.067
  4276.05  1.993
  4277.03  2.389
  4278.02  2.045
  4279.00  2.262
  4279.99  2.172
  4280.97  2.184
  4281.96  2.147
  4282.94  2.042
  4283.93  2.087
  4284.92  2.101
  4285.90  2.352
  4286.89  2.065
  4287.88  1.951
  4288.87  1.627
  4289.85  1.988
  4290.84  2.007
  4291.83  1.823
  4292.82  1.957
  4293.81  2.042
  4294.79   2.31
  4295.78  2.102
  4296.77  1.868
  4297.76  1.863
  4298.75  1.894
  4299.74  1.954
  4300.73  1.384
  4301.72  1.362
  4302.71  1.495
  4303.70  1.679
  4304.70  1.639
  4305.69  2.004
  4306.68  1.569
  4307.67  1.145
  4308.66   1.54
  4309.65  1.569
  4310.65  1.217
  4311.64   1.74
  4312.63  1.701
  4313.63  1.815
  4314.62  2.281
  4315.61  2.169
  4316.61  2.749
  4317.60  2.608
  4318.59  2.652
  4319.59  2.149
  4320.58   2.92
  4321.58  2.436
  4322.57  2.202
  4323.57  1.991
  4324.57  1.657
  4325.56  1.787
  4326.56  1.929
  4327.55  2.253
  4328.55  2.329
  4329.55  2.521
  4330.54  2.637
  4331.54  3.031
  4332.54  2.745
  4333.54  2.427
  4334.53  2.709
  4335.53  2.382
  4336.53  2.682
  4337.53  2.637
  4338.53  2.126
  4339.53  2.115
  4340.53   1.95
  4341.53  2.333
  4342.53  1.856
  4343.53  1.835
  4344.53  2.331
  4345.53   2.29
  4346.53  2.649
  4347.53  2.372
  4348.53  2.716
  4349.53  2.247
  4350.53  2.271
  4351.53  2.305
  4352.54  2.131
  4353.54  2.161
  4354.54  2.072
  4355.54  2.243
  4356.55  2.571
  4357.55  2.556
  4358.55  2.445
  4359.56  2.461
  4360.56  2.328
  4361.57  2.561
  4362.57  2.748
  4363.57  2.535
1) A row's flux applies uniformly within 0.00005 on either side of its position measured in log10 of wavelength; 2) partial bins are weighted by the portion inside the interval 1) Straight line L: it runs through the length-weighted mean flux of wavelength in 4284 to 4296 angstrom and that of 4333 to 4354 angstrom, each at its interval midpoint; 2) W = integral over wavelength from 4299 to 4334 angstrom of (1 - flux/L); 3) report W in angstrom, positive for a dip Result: 2.3 angstrom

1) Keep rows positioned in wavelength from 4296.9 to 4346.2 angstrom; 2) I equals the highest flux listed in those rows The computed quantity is 3.031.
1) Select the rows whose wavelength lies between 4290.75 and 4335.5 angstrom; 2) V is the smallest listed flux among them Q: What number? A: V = 1.145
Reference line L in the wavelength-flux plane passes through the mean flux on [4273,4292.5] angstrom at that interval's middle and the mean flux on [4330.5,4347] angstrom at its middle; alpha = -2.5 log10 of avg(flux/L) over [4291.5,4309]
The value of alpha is 0.22 mag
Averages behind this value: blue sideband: 2.05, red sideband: 2.39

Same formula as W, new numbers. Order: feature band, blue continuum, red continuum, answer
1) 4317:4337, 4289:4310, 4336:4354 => -3.1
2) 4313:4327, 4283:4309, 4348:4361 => -1.3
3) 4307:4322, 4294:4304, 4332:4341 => 0.2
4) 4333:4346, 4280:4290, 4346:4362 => 0.2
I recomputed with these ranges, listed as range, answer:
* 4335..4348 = 2.682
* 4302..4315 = 2.281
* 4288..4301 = 2.31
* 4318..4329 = 2.92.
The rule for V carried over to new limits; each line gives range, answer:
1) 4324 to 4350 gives 1.657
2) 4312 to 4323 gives 1.701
